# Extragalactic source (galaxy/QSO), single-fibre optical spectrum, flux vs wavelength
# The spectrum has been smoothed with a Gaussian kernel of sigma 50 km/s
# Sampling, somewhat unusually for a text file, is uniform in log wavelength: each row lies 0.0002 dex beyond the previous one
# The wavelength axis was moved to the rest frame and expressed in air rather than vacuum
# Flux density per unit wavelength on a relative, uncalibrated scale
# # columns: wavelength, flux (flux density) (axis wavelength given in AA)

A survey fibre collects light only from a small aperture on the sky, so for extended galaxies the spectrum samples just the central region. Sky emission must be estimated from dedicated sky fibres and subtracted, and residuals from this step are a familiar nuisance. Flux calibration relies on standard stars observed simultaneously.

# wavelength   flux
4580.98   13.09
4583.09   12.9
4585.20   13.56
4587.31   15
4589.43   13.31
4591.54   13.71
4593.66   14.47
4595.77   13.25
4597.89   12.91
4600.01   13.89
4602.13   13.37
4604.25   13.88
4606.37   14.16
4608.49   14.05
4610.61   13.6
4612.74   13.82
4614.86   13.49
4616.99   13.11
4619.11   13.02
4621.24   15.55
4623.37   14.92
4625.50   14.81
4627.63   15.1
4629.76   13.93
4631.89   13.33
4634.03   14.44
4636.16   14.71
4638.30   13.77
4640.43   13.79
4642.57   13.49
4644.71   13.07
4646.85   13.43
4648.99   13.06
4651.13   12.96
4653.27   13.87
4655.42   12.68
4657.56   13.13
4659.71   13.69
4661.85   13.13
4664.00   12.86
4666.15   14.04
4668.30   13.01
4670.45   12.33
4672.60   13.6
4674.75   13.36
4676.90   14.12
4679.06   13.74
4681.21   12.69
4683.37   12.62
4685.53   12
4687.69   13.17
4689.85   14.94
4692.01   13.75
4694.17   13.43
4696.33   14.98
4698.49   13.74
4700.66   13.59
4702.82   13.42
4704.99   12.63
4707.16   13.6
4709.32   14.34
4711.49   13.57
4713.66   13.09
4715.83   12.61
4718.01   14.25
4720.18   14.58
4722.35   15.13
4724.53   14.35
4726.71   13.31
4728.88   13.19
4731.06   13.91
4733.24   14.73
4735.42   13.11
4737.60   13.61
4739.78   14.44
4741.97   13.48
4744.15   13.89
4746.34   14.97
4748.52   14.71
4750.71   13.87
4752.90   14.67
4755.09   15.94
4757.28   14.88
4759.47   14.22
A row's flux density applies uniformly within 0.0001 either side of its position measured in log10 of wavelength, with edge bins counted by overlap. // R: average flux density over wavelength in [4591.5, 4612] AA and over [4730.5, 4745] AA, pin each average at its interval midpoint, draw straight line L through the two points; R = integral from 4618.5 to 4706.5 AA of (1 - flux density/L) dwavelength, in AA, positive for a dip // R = 1.2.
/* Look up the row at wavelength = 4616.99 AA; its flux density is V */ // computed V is 13.11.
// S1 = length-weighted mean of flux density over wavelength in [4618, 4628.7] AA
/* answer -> 14.7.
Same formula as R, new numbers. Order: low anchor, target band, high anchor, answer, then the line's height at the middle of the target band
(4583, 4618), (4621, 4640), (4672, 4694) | -1.2 AA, 13.6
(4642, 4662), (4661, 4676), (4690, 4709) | 0.2 AA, 13.4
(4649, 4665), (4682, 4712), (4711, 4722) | 0.0 AA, 13.5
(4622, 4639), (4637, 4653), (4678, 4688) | 0.6 AA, 14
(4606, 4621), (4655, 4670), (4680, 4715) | 0.4 AA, 13.6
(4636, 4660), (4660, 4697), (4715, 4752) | 0.7 AA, 13.6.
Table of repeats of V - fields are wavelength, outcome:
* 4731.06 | 13.91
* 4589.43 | 13.31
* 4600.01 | 13.89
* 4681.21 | 12.69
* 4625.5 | 14.81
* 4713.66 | 13.09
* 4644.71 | 13.07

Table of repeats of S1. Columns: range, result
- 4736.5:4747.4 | 14.1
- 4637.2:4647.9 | 13.5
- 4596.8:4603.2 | 13.4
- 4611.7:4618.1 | 13.5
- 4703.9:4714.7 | 13.4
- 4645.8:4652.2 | 13.2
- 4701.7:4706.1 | 13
